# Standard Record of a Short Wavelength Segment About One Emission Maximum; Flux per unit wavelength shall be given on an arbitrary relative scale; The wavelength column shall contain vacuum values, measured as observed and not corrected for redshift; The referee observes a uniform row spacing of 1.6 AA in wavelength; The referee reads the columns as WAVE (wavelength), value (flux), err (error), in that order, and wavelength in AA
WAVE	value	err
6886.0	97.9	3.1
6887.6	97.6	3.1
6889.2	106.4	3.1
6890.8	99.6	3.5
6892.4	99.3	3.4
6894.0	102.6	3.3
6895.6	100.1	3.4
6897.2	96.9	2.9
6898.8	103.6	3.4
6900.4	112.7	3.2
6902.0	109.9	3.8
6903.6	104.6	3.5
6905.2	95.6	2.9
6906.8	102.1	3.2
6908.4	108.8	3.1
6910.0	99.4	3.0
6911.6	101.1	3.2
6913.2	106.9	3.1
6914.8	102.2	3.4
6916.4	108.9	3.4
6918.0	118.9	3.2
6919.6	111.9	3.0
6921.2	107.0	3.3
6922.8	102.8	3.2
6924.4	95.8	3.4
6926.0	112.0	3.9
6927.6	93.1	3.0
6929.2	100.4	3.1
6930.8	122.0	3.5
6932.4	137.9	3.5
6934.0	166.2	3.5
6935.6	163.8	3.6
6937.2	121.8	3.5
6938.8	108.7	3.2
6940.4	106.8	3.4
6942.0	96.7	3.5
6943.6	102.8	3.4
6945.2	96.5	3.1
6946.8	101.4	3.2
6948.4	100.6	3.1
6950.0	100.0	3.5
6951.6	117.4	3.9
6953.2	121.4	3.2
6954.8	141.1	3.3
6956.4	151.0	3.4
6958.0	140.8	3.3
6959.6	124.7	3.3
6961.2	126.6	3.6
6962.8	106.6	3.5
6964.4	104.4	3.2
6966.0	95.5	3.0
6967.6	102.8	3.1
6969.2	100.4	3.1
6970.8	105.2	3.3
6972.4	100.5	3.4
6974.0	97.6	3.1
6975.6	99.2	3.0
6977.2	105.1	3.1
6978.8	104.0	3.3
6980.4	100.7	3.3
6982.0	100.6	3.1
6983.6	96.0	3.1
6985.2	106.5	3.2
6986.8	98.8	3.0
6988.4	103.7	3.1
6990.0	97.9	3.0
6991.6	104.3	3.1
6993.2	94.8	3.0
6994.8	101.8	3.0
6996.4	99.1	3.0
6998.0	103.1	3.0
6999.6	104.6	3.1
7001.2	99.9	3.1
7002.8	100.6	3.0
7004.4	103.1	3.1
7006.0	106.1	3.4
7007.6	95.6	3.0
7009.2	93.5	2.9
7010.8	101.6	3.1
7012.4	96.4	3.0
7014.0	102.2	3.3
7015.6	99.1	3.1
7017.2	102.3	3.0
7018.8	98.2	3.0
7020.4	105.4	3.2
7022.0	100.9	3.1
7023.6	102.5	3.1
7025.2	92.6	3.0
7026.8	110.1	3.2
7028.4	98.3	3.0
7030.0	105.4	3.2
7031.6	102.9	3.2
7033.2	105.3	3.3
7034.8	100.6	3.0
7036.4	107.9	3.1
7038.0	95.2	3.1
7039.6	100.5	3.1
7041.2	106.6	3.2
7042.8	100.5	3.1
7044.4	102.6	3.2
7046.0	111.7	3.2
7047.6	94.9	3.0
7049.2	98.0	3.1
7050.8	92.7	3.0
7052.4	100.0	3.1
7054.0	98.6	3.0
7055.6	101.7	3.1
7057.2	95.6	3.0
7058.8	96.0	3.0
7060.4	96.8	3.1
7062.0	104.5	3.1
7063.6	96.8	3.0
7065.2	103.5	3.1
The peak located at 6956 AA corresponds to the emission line [N II] 6583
